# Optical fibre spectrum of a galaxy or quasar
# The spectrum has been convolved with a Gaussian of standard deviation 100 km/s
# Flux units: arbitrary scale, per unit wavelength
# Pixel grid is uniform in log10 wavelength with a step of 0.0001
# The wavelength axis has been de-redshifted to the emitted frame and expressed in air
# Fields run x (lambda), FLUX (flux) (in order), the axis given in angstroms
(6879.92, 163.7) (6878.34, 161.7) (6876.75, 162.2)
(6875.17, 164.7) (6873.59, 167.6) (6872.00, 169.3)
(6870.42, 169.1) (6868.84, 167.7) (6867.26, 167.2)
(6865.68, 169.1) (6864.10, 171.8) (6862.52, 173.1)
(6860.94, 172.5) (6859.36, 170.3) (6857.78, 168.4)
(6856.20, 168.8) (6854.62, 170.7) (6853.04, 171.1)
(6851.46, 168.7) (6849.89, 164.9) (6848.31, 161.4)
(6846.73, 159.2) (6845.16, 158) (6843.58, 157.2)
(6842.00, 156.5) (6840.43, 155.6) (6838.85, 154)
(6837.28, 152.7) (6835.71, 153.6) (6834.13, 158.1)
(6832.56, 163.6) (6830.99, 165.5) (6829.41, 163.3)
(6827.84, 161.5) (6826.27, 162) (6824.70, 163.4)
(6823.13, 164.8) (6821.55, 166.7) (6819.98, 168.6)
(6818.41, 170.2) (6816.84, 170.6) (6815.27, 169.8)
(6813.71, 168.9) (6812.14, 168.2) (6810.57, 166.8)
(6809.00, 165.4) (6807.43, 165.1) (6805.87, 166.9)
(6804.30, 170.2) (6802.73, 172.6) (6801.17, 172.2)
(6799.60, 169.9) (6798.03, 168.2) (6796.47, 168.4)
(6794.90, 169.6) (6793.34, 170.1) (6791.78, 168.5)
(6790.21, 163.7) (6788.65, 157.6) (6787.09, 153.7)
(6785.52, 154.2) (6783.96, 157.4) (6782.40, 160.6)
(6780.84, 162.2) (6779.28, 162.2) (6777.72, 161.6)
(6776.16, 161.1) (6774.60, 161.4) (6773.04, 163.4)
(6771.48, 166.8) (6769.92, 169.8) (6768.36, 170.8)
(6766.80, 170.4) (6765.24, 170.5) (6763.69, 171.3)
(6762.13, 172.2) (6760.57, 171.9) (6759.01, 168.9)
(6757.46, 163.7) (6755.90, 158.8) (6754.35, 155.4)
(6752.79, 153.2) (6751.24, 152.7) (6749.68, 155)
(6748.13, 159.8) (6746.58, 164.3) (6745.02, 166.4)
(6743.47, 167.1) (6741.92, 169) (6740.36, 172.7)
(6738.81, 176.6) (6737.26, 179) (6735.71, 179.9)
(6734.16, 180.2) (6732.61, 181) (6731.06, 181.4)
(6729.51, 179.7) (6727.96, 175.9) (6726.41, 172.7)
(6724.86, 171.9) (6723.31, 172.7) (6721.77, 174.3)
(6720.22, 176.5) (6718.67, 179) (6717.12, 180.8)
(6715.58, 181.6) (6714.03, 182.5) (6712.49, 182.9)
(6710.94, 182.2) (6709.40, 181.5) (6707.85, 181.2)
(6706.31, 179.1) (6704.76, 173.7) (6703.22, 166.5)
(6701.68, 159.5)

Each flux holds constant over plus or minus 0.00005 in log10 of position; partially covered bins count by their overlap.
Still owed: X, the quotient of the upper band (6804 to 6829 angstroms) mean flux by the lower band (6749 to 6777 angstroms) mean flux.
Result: 1.01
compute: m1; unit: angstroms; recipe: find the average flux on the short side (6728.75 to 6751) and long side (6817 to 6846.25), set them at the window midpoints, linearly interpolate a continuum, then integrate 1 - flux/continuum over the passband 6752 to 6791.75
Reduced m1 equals 1.1 angstroms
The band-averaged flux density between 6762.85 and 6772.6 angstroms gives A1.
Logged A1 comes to 170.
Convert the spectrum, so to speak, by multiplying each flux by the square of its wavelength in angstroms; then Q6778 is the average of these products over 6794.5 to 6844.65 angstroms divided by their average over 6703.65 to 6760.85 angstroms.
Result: 0.98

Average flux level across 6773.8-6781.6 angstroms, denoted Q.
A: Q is 162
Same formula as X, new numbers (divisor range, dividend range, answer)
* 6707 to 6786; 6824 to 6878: 0.97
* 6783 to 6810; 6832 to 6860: 0.98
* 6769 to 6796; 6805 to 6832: 1.02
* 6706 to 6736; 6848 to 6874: 0.95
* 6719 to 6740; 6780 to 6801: 0.92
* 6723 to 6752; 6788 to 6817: 0.98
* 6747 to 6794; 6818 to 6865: 1.01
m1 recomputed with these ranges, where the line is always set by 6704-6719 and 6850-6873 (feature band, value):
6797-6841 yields 2.0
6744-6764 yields 1.7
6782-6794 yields 1.0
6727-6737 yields 0.0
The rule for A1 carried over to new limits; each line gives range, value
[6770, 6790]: 161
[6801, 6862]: 165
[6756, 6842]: 165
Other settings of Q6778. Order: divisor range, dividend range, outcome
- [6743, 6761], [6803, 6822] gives 1.06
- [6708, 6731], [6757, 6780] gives 0.95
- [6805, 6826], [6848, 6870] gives 1.02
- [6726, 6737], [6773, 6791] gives 0.91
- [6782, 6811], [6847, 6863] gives 1.04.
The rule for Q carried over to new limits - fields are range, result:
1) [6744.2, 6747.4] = 165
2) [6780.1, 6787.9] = 158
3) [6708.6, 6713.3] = 182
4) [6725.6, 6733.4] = 178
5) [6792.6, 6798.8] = 169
